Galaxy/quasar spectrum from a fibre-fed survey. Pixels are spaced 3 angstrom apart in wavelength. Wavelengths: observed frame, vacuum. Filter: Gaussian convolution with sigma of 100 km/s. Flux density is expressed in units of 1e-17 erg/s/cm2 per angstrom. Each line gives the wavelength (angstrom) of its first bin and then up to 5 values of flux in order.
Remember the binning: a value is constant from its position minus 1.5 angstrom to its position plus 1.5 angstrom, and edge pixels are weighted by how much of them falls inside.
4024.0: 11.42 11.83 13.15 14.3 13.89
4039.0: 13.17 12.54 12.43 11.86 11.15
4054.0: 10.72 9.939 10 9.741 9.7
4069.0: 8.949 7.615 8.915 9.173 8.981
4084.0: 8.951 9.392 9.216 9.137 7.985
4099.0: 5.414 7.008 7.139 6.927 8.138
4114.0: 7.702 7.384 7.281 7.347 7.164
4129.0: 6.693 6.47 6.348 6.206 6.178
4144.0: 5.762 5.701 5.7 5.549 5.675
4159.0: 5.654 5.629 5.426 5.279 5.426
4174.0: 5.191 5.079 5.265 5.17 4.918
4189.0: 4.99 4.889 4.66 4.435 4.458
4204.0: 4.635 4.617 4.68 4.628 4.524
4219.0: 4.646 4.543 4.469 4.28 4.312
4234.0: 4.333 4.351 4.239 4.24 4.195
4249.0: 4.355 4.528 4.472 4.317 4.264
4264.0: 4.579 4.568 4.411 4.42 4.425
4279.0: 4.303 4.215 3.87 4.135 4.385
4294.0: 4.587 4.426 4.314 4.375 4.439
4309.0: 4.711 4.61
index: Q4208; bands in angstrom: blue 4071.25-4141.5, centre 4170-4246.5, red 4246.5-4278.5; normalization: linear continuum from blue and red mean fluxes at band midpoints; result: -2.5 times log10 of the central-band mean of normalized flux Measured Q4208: 0.19 mag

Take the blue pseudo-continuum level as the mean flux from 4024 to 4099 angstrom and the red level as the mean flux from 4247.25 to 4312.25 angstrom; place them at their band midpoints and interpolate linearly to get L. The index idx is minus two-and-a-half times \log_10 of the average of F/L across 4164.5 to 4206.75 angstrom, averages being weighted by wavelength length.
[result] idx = 0.37 mag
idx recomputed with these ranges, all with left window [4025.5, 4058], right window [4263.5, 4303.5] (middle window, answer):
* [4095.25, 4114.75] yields 0.39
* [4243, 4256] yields 0.24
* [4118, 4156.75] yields 0.40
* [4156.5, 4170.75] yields 0.45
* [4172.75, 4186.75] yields 0.45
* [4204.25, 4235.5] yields 0.39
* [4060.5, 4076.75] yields 0.25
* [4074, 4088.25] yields 0.21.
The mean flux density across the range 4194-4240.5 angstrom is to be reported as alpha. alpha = 4.49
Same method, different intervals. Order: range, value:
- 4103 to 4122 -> 7.42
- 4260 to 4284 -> 4.39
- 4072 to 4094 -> 9.01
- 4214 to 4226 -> 4.55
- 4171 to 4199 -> 4.99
